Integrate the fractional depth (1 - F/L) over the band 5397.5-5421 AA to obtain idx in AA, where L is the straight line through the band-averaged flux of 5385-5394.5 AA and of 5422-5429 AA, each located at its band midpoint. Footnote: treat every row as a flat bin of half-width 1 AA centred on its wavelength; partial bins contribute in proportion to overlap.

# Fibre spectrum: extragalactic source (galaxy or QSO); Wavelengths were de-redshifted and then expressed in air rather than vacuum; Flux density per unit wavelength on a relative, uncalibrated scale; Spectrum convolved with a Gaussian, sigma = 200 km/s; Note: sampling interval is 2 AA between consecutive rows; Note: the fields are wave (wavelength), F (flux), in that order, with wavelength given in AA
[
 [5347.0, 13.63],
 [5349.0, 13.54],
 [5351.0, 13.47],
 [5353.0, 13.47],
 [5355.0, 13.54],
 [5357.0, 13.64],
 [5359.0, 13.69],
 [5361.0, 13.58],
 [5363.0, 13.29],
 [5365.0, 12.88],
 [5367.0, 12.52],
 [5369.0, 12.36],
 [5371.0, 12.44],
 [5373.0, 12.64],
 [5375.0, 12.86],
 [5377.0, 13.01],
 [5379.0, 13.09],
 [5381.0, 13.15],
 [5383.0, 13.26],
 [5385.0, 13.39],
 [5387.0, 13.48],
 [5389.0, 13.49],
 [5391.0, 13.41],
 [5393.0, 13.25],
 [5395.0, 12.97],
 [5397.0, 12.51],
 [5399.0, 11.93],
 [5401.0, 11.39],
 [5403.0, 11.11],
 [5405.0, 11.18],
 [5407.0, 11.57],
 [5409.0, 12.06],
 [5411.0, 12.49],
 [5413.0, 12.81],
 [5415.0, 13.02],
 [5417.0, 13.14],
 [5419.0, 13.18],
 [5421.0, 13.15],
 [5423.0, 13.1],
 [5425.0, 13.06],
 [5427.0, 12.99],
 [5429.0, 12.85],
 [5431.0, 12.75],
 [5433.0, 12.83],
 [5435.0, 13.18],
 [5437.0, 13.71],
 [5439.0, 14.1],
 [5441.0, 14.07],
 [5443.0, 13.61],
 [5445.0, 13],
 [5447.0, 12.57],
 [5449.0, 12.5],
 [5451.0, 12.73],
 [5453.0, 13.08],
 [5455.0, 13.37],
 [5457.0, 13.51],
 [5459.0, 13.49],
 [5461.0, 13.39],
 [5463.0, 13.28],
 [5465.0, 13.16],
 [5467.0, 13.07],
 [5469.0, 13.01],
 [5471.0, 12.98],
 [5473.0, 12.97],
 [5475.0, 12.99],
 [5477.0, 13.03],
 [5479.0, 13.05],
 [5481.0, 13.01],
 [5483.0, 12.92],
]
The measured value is 1.71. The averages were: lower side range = 13.4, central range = 12.2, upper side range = 13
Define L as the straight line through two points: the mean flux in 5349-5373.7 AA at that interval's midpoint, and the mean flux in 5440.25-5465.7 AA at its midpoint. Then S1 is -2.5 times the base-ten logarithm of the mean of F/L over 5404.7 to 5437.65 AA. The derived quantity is 0.03 mag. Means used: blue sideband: 13.1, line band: 12.8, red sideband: 13.2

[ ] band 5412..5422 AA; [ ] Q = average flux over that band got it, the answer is 13.1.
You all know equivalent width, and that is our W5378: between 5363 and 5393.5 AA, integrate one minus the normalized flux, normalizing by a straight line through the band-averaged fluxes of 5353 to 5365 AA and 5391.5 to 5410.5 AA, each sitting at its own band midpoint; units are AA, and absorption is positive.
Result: -0.5 AA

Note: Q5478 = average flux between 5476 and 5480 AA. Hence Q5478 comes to 13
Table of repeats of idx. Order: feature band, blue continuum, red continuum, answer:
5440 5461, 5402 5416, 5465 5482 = -0.9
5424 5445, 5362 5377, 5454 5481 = -0.4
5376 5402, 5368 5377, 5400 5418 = -1.2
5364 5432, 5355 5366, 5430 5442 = 3.6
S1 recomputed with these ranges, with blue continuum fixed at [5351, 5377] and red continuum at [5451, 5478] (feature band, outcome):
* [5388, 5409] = 0.07 mag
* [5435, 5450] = -0.02 mag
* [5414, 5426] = 0.00 mag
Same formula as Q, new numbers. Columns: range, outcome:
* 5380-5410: 12.5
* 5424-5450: 13.2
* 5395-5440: 12.6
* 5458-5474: 13.2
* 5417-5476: 13.2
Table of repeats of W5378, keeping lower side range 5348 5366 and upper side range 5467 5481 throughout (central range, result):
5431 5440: -0.2 AA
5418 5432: 0.2 AA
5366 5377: 0.7 AA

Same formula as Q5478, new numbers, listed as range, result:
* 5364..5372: 12.5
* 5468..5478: 13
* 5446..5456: 12.8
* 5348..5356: 13.5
